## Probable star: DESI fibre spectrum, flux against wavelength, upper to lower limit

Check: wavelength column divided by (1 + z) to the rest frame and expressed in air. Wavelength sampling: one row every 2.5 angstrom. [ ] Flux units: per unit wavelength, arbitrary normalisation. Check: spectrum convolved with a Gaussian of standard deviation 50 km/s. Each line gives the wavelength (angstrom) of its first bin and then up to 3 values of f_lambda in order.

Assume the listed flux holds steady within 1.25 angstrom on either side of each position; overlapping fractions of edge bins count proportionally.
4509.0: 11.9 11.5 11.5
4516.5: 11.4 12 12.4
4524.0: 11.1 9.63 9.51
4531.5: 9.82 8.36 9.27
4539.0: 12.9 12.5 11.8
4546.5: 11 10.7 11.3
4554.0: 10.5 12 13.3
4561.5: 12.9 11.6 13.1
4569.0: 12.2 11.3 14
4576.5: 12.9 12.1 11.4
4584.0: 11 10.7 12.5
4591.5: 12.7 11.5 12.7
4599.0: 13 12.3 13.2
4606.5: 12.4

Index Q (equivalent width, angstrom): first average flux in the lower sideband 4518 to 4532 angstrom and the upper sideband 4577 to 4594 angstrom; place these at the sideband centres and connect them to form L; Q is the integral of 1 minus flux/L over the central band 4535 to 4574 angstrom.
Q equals -1.9 angstrom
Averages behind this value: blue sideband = 10.8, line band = 11.8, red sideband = 11.8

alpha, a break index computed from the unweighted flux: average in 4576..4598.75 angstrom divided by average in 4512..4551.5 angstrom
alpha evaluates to 1.1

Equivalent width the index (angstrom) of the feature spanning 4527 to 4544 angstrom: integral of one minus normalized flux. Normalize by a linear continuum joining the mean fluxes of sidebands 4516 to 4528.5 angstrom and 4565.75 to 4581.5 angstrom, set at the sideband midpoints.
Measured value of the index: 1.6 angstrom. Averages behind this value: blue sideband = 11.2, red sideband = 12.5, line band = 10.5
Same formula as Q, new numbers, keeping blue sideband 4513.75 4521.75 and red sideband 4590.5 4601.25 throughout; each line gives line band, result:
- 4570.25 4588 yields 0.56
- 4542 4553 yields 0.70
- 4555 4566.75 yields -0.32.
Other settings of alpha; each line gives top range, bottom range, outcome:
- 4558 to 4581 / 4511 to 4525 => 1.08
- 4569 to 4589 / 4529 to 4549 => 1.12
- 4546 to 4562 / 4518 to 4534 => 1.11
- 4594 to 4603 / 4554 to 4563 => 1.01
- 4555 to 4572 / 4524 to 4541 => 1.22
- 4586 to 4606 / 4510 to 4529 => 1.10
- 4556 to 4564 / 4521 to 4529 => 1.18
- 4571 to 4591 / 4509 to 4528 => 1.06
